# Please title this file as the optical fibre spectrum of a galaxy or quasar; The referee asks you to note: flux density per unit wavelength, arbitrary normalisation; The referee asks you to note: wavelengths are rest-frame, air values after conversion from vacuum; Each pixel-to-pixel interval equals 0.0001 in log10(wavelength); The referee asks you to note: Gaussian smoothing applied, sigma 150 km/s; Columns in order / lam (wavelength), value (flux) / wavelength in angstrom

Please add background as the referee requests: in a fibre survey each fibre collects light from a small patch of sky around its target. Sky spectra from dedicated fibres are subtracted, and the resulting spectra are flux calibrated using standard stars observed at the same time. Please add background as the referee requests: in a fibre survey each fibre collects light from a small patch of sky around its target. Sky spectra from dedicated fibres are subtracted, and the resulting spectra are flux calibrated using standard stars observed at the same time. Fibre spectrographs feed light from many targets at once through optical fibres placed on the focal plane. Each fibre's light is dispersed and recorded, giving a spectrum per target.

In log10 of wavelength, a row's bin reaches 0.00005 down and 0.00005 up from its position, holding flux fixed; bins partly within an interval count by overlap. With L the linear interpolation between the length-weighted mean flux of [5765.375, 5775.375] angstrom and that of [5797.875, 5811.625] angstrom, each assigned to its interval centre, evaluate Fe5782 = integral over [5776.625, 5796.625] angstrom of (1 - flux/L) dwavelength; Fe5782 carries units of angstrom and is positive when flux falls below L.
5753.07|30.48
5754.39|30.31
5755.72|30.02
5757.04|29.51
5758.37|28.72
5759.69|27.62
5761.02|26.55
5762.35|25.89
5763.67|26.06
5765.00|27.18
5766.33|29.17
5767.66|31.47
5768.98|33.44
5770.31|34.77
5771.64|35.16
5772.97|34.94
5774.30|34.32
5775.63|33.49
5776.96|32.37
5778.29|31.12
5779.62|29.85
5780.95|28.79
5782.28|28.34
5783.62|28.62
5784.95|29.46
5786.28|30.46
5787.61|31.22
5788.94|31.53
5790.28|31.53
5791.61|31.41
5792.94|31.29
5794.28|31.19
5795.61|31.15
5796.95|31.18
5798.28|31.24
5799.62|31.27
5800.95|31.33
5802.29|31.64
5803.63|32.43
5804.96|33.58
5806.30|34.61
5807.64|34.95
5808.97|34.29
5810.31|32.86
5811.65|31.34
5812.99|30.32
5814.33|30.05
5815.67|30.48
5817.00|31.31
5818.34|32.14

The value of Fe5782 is 1.5 angstrom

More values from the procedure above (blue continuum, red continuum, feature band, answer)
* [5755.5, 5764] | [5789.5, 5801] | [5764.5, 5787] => -1.6 angstrom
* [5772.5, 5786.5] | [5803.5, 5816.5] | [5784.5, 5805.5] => 0.3 angstrom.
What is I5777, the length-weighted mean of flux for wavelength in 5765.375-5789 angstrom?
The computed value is 31.5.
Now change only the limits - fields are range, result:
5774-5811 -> 31.6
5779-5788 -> 29.5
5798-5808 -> 32.6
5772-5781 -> 32.5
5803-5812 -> 33.5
